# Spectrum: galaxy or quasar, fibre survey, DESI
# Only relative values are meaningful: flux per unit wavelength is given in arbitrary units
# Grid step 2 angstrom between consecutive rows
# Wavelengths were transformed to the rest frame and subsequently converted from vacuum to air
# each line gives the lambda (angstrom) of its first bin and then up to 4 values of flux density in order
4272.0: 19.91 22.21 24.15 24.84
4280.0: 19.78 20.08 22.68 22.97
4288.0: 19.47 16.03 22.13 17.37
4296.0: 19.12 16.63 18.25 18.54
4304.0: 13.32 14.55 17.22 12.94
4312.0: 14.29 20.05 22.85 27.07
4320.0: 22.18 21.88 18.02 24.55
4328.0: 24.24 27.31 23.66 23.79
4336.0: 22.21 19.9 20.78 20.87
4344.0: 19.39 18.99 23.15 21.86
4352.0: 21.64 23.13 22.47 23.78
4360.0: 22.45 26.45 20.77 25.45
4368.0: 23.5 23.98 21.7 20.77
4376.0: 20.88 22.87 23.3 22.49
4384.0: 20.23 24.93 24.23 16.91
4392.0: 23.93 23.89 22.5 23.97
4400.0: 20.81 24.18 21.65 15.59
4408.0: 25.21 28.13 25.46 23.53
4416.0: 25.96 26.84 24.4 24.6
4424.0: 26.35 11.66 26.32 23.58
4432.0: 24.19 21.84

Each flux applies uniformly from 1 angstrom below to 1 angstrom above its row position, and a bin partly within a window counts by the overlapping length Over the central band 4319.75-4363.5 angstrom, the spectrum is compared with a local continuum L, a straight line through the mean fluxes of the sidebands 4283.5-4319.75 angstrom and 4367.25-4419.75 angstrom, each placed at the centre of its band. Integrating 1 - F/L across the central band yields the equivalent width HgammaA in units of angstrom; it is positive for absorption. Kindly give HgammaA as -3.9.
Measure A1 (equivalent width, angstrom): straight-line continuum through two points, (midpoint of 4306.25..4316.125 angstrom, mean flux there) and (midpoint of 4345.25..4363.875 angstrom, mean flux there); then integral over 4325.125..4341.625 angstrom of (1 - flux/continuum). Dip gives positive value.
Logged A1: -2.9 angstrom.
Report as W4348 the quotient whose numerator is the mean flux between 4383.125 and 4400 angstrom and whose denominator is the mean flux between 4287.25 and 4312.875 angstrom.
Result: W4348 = 1.33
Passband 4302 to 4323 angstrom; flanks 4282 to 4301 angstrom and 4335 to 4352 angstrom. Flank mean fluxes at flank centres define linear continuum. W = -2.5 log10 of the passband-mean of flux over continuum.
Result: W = 0.08 mag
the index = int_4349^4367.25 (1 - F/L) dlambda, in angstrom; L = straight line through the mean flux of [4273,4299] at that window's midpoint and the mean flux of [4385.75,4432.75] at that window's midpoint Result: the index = -0.80 angstrom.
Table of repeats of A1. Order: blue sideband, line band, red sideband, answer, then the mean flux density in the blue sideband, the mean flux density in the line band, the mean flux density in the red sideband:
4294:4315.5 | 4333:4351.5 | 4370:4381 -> -1.60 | 16.7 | 21.2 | 22.1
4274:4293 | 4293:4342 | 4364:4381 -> 4.17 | 21.4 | 20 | 22.7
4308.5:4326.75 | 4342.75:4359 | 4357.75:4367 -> 0.79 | 20.3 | 21.8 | 23.8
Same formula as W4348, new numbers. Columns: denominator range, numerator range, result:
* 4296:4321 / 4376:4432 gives 1.27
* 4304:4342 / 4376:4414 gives 1.10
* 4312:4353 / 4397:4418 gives 1.07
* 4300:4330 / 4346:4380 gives 1.16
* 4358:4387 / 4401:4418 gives 1.04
